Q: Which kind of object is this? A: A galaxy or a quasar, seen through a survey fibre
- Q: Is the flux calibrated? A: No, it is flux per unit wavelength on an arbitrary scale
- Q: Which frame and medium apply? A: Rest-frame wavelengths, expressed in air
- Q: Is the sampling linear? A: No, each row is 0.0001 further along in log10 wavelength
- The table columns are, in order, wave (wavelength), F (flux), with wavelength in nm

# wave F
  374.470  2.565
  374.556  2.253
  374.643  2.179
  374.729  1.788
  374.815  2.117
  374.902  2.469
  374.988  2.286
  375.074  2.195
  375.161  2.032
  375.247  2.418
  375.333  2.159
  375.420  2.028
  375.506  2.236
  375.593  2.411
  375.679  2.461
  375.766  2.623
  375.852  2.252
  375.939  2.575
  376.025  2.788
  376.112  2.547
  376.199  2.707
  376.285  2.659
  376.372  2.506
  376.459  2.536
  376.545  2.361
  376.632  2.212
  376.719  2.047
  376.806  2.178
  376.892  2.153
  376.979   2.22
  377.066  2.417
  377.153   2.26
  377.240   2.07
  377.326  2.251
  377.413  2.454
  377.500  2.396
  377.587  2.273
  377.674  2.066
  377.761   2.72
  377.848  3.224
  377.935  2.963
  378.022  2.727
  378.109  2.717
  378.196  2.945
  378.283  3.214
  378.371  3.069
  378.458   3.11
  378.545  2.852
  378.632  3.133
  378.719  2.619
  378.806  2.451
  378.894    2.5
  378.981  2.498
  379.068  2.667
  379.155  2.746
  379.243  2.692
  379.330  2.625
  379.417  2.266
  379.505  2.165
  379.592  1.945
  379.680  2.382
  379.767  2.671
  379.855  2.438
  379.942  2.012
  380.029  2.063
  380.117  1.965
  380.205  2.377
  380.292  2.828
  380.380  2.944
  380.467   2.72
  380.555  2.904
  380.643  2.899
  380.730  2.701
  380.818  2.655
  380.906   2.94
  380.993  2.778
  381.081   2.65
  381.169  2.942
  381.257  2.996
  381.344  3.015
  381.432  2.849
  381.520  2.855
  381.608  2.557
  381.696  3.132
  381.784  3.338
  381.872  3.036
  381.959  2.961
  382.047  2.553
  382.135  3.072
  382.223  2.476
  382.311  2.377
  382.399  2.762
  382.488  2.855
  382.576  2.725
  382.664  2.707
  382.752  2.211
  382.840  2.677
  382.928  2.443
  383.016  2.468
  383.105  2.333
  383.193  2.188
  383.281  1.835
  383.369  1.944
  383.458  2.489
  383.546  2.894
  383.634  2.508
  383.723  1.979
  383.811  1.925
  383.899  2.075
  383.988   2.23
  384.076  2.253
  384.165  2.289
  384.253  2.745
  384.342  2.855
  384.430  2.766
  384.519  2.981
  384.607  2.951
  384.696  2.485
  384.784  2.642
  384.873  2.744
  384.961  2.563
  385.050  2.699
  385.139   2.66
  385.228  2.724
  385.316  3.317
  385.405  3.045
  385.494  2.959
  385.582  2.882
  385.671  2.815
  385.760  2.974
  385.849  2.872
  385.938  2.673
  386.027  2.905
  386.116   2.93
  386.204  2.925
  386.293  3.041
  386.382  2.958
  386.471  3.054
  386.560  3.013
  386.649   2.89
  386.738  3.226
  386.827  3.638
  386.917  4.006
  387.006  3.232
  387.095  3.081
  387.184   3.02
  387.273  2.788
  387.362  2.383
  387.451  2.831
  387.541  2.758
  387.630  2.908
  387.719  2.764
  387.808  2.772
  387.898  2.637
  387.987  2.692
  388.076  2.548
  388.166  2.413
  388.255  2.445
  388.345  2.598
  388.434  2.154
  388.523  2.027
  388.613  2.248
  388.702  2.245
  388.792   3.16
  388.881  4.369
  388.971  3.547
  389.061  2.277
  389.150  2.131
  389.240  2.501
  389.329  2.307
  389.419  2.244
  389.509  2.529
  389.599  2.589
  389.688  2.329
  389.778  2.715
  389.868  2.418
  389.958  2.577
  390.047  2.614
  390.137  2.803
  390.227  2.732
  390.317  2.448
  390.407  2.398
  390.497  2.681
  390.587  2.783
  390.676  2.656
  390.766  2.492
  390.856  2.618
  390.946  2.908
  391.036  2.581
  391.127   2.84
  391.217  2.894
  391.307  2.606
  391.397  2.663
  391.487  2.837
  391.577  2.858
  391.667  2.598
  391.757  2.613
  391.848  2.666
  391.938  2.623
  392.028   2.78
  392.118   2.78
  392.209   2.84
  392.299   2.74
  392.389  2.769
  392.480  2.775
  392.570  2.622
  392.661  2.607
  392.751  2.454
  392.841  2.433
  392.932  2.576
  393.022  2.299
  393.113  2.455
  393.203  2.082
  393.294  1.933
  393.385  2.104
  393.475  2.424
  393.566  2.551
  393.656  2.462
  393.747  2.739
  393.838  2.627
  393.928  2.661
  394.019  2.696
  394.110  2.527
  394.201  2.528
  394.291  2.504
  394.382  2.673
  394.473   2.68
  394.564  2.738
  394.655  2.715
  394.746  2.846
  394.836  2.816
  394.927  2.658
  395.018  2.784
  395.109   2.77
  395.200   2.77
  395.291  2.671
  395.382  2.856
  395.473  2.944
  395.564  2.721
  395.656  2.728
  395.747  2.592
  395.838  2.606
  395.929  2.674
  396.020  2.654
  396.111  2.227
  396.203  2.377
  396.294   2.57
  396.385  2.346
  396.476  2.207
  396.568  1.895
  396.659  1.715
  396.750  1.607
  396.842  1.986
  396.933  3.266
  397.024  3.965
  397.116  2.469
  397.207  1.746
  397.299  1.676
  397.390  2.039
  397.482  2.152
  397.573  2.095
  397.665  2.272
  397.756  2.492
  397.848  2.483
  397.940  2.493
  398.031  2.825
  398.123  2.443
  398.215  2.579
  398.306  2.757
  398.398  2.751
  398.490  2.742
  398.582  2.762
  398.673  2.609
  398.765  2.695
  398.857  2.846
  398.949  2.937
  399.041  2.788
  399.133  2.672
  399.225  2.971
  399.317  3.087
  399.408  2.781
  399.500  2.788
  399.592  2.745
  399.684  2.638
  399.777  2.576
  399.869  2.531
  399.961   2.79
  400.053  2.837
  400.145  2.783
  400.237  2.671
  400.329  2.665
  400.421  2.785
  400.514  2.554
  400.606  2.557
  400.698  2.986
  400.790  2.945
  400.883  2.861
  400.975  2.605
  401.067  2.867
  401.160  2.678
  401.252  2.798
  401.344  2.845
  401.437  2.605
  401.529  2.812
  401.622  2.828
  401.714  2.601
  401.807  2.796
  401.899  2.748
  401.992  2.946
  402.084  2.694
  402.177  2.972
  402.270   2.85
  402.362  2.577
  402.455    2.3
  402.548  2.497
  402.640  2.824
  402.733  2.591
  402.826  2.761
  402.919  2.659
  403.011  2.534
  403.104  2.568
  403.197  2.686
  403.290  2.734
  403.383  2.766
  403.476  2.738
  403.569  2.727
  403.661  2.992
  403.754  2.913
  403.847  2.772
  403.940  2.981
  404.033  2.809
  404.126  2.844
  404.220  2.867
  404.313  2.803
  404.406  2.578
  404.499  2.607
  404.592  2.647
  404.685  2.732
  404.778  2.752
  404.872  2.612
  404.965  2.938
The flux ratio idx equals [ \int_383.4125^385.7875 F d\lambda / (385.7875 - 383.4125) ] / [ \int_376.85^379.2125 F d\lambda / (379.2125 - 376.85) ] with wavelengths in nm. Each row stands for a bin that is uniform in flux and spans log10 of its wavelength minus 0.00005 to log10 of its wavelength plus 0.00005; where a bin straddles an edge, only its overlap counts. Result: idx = 1.01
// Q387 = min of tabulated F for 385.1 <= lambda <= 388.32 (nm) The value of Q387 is 2.383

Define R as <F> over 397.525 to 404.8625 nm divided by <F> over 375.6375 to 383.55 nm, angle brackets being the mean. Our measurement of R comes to 1.05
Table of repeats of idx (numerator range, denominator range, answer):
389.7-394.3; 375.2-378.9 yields 1.03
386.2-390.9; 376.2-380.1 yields 1.09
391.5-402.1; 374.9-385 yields 1.02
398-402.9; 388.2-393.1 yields 1.04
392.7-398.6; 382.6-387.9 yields 0.92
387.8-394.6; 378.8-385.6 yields 1.00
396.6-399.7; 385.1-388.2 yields 0.87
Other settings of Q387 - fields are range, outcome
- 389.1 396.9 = 1.607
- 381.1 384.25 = 1.835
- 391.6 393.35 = 1.933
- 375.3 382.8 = 1.945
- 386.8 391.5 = 2.027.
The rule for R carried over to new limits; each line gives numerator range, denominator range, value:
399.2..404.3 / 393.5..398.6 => 1.08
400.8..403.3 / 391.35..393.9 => 1.06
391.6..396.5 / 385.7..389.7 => 0.93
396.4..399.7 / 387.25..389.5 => 0.96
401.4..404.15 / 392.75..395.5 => 1.06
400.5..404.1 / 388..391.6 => 1.05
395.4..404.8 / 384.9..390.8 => 0.96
